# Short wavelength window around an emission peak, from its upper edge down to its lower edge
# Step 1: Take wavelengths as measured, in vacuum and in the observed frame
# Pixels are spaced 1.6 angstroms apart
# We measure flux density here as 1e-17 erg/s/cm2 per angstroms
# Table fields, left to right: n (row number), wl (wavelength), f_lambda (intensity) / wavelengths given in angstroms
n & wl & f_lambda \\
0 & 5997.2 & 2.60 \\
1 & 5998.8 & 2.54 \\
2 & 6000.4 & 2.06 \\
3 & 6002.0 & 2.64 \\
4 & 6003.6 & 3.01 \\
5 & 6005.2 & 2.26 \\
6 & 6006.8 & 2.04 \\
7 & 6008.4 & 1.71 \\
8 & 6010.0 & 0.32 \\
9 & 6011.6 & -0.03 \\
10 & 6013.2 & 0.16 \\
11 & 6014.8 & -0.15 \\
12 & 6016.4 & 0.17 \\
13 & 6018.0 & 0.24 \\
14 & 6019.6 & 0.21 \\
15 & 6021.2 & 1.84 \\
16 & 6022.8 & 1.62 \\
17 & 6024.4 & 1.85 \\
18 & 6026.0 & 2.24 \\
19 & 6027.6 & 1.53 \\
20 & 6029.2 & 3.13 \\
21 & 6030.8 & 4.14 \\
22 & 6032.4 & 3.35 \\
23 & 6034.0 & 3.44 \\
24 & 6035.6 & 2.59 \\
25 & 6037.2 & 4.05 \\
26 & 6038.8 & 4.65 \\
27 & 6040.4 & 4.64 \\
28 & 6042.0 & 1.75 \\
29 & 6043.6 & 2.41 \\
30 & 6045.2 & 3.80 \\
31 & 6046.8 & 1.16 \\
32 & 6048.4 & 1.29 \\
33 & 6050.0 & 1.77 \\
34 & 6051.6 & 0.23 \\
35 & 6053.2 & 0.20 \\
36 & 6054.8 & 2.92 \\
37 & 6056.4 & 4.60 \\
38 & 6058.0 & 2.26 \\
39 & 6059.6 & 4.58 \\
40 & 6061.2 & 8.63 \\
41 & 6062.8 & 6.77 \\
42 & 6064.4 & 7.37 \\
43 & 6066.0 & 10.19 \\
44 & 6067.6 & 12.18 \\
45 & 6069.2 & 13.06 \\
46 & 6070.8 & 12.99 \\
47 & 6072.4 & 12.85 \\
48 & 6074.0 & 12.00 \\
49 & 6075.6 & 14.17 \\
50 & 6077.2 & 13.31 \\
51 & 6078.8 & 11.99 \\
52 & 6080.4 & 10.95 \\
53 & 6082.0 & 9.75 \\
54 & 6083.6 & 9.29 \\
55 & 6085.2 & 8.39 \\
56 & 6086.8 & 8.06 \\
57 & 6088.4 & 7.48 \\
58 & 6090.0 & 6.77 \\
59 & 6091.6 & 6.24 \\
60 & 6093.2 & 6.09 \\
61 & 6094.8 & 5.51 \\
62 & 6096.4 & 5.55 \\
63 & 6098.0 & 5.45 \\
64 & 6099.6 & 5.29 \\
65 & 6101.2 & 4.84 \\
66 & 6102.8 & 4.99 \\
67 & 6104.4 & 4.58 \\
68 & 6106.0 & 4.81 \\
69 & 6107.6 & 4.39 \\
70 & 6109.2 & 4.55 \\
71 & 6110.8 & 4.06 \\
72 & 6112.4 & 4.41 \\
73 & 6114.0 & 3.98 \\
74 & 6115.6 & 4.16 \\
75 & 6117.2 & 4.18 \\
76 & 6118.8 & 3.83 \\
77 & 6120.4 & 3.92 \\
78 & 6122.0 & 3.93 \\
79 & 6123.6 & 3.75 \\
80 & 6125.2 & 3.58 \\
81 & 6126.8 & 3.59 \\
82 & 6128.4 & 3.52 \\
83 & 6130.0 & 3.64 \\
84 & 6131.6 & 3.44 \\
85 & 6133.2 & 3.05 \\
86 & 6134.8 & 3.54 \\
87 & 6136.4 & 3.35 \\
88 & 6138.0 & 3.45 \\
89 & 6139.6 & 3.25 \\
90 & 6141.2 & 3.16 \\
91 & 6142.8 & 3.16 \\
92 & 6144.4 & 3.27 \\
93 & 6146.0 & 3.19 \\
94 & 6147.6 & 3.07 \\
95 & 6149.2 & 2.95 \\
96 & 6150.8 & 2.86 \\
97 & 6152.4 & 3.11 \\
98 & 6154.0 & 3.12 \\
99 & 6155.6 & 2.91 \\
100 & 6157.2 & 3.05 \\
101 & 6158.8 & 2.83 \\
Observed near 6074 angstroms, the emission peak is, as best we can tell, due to Lyman alpha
